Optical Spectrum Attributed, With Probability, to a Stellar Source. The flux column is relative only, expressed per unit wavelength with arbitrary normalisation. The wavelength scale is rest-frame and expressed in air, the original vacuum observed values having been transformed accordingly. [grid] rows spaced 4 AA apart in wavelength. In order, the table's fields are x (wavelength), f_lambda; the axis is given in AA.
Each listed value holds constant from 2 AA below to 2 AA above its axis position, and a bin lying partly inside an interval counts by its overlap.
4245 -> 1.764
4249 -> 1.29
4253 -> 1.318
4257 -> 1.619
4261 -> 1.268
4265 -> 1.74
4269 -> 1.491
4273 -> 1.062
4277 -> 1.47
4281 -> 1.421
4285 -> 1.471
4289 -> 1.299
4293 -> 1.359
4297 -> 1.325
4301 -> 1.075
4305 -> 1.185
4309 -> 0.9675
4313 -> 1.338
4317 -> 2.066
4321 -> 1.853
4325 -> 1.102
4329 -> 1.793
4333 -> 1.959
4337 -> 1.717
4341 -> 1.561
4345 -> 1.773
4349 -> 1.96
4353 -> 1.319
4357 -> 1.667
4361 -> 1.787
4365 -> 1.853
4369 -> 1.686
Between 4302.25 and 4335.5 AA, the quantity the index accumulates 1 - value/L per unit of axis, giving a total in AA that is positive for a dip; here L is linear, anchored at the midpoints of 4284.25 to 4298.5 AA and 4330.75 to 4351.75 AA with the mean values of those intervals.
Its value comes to 1.48 AA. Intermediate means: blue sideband 1.36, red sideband 1.78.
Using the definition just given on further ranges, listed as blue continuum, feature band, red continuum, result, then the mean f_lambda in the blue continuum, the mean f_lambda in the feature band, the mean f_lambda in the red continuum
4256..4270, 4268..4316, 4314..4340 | 9.3 AA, 1.53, 1.3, 1.73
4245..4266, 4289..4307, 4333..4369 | 3.8 AA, 1.46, 1.24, 1.72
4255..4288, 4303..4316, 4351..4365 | 2.5 AA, 1.44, 1.23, 1.63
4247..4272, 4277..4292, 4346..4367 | 1.1 AA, 1.44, 1.4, 1.72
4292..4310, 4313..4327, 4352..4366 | -3.0 AA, 1.18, 1.63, 1.67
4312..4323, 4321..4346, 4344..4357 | 1.0 AA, 1.79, 1.66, 1.67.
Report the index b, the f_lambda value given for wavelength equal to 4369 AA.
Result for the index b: 1.686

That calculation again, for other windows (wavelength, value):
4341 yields 1.561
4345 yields 1.773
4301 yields 1.075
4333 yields 1.959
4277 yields 1.47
